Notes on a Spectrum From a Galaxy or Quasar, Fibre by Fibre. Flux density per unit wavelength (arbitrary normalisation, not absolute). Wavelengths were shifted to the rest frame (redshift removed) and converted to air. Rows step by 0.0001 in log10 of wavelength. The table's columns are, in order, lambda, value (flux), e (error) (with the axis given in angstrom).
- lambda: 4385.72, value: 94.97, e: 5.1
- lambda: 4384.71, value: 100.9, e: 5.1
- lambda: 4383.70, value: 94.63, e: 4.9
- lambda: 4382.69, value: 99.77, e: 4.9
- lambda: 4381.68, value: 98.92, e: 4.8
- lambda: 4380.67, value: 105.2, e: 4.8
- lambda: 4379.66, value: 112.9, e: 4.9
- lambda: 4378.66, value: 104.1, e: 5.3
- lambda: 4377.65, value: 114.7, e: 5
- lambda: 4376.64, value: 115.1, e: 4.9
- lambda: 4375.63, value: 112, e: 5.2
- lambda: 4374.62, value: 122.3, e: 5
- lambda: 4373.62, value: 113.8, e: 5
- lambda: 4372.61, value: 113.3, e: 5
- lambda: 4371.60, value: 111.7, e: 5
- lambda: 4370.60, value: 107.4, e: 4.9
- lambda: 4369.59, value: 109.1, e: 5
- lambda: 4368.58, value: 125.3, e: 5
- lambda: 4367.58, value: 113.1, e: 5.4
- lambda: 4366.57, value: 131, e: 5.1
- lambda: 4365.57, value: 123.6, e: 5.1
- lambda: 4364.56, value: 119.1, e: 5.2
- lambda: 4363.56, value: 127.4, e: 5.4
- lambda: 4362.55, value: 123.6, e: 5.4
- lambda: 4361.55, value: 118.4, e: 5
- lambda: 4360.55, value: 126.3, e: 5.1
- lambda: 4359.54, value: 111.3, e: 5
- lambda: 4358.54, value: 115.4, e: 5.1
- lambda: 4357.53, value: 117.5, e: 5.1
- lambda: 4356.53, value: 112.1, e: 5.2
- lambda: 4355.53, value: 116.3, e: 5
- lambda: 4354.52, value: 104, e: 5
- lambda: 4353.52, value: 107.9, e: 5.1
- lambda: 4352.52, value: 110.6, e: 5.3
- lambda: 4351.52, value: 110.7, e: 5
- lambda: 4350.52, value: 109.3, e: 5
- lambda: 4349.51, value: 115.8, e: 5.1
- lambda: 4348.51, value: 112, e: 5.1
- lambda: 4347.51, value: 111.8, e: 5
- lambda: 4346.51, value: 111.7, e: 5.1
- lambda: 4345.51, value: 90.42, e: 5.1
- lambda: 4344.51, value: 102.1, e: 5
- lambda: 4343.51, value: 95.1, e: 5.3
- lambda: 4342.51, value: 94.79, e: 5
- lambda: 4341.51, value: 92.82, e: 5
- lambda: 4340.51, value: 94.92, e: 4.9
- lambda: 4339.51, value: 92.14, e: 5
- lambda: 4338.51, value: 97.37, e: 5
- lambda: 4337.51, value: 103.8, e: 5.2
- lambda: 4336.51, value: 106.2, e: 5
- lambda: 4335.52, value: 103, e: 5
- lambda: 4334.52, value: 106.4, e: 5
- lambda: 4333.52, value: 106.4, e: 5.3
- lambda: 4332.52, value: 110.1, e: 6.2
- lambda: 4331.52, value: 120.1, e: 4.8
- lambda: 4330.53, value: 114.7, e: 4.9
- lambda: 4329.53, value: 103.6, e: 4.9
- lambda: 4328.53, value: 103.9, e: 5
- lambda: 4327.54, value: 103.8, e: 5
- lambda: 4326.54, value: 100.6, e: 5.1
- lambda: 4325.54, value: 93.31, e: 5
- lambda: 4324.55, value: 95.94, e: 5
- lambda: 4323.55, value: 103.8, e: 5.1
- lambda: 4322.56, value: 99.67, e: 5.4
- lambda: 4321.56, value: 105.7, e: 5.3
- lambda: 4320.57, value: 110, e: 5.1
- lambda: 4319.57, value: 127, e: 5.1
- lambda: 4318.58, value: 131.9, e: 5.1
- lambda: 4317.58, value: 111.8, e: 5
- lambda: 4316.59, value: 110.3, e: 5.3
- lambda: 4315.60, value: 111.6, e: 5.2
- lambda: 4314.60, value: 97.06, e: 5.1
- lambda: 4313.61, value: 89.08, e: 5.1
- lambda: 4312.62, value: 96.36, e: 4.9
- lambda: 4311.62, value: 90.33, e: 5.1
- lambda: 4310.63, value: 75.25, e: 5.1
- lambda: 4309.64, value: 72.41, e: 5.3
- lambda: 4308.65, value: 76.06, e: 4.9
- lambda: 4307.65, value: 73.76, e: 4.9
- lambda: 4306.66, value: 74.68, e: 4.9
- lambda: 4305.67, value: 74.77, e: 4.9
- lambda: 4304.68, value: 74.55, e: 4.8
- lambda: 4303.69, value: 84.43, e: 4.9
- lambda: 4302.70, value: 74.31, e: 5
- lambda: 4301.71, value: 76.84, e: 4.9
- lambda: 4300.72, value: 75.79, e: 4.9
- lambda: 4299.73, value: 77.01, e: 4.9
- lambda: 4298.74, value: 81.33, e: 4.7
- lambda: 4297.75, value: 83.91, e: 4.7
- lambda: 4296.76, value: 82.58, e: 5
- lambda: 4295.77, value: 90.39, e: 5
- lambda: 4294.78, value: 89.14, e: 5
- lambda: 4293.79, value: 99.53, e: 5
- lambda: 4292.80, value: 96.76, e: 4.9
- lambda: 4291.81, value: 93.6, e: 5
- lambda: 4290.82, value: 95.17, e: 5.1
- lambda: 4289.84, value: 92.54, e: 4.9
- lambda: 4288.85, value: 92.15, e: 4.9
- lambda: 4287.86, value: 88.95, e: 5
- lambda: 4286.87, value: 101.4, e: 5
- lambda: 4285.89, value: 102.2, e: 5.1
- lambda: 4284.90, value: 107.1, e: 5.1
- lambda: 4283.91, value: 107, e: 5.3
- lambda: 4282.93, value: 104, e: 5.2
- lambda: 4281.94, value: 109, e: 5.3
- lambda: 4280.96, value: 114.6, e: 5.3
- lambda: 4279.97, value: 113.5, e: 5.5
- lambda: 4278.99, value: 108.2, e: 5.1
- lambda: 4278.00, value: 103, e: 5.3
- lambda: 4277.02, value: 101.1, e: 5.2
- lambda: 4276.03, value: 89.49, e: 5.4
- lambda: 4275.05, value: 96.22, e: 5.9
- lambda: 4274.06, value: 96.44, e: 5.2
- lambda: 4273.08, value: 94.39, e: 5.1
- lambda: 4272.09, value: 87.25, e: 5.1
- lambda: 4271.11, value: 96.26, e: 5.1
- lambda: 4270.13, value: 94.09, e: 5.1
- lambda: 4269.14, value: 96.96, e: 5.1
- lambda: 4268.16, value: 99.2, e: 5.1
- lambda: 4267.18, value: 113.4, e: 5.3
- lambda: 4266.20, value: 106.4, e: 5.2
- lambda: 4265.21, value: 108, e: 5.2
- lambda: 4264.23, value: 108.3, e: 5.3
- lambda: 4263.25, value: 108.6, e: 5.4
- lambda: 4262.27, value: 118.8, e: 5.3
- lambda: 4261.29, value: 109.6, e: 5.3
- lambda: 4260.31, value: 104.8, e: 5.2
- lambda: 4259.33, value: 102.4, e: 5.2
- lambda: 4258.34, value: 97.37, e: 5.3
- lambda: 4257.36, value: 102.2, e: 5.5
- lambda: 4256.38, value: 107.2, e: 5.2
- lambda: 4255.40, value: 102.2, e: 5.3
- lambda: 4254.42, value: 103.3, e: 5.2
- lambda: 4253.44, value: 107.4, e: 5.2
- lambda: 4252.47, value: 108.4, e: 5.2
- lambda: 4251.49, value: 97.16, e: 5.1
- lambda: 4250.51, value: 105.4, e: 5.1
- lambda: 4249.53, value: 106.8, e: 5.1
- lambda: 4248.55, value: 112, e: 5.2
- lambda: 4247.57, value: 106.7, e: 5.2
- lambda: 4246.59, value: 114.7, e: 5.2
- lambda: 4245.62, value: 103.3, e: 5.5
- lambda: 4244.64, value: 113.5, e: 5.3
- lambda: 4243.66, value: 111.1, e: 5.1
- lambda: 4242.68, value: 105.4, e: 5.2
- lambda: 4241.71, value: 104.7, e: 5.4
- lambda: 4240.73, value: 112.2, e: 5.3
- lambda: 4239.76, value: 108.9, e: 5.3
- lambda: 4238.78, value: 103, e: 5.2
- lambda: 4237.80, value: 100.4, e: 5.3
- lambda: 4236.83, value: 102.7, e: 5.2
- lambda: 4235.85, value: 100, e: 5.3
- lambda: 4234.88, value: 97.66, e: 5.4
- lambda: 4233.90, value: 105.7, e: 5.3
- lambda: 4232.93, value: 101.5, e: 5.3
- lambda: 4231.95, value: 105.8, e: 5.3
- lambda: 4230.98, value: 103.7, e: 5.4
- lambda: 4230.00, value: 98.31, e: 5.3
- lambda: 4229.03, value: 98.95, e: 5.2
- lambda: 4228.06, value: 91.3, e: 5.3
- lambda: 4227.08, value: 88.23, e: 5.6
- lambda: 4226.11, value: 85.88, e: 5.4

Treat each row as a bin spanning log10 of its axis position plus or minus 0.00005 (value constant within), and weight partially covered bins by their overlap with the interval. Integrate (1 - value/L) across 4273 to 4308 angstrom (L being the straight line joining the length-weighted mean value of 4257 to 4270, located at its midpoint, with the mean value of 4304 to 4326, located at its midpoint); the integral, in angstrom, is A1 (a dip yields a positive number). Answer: 2.8 angstrom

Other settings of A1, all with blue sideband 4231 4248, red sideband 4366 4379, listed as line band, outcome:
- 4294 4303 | 2.3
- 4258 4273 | 0.6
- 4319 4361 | 2.3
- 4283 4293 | 1.0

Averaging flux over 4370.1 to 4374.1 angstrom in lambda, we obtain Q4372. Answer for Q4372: 112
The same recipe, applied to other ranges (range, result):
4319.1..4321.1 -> 118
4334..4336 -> 105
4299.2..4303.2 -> 76.1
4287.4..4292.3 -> 92.5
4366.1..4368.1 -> 122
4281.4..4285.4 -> 107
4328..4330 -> 104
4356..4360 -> 114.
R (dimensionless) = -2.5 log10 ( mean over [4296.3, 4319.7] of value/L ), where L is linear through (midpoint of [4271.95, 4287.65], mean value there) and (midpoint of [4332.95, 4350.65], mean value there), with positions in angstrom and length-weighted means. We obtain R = 0.16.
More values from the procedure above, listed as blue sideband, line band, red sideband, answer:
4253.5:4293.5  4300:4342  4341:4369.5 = 0.121 mag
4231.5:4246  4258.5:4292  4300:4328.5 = -0.027 mag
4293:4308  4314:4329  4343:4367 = -0.146 mag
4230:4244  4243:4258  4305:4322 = -0.041 mag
